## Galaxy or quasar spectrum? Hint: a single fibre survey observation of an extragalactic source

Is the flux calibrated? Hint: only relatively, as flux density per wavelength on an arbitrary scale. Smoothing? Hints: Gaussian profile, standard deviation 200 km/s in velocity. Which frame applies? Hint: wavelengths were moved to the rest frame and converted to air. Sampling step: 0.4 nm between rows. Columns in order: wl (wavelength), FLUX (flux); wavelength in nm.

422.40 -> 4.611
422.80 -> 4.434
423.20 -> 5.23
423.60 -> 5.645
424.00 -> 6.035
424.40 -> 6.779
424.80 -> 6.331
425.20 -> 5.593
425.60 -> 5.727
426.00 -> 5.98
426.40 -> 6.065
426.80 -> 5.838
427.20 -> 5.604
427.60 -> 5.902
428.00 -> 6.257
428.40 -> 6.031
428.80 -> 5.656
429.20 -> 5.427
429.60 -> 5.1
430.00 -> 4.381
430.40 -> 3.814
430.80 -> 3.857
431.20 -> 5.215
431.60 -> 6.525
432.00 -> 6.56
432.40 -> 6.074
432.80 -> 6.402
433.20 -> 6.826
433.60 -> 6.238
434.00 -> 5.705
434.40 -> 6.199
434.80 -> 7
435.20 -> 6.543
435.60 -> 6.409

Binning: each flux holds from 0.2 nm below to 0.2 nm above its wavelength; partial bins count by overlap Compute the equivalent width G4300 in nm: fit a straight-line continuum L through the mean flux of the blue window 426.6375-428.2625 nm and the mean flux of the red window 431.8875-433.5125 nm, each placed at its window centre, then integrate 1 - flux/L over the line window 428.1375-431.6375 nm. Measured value 0.62 nm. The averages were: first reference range 5.91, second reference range 6.44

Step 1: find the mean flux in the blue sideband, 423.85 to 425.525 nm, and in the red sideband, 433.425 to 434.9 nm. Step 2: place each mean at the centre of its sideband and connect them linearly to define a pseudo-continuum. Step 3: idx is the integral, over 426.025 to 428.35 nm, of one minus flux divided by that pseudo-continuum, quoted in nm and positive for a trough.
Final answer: 0.09 nm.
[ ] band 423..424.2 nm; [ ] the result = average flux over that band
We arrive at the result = 5.64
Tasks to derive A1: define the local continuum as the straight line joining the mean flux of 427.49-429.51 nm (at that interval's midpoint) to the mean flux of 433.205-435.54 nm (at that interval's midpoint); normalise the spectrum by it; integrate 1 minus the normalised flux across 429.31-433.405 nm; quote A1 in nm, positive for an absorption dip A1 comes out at 0.422 nm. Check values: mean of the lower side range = 5.81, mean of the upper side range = 6.38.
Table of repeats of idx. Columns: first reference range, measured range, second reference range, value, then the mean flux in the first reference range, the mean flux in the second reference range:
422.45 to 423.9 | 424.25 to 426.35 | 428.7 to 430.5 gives -0.425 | 5.12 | 4.89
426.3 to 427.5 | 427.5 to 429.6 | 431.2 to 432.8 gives 0.062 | 5.82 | 6.24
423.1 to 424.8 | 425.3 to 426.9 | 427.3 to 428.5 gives 0.035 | 6.01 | 6.03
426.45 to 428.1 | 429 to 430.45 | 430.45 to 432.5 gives 0.228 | 5.89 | 5.49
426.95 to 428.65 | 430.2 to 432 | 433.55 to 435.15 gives 0.320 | 5.94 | 6.31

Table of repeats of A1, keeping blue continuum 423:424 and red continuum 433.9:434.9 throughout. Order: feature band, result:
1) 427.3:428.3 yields -0.031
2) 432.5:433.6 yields -0.052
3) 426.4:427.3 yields -0.004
